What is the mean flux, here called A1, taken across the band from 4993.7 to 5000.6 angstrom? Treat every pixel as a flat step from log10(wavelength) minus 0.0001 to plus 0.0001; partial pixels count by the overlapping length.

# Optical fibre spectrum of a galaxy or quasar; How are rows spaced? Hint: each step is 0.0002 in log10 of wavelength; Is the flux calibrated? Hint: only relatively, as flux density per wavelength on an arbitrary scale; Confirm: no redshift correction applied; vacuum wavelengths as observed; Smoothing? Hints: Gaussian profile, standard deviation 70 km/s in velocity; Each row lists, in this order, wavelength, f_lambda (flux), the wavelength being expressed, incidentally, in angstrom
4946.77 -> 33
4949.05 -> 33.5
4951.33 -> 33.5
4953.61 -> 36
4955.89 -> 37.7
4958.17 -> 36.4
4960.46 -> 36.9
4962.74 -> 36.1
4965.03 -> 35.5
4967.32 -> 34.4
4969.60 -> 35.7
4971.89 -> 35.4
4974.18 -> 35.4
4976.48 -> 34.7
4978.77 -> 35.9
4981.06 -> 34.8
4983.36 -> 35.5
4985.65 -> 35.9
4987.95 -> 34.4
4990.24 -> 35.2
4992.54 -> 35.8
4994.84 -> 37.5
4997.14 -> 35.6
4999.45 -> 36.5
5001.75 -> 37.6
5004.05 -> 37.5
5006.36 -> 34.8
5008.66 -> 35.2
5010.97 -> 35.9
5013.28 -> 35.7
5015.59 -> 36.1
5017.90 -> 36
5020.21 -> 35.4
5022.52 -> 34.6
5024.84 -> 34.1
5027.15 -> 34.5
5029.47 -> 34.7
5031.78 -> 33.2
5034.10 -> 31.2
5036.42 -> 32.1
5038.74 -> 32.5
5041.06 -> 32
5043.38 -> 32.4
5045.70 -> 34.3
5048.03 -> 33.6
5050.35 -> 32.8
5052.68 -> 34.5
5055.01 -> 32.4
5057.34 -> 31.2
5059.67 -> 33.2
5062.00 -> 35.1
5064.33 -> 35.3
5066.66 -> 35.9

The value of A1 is 36.5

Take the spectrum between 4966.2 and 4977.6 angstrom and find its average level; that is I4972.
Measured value 35.1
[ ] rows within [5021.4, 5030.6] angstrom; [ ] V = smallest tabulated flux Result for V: 34.1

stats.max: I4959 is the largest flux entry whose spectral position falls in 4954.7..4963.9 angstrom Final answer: 37.7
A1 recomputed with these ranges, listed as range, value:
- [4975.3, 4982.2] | 35.1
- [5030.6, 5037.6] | 32.2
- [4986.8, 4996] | 35.7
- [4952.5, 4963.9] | 36.6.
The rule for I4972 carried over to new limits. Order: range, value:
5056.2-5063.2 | 33.2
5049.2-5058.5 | 32.7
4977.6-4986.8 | 35.5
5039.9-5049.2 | 33.1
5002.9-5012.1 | 35.8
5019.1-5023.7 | 35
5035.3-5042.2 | 32.2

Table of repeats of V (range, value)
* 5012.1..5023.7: 34.6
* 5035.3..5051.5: 32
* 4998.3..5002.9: 36.5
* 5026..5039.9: 31.2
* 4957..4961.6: 36.4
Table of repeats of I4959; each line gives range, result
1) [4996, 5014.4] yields 37.6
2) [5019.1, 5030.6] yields 35.4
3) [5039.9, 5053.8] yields 34.5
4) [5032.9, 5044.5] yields 32.5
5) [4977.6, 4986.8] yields 35.9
